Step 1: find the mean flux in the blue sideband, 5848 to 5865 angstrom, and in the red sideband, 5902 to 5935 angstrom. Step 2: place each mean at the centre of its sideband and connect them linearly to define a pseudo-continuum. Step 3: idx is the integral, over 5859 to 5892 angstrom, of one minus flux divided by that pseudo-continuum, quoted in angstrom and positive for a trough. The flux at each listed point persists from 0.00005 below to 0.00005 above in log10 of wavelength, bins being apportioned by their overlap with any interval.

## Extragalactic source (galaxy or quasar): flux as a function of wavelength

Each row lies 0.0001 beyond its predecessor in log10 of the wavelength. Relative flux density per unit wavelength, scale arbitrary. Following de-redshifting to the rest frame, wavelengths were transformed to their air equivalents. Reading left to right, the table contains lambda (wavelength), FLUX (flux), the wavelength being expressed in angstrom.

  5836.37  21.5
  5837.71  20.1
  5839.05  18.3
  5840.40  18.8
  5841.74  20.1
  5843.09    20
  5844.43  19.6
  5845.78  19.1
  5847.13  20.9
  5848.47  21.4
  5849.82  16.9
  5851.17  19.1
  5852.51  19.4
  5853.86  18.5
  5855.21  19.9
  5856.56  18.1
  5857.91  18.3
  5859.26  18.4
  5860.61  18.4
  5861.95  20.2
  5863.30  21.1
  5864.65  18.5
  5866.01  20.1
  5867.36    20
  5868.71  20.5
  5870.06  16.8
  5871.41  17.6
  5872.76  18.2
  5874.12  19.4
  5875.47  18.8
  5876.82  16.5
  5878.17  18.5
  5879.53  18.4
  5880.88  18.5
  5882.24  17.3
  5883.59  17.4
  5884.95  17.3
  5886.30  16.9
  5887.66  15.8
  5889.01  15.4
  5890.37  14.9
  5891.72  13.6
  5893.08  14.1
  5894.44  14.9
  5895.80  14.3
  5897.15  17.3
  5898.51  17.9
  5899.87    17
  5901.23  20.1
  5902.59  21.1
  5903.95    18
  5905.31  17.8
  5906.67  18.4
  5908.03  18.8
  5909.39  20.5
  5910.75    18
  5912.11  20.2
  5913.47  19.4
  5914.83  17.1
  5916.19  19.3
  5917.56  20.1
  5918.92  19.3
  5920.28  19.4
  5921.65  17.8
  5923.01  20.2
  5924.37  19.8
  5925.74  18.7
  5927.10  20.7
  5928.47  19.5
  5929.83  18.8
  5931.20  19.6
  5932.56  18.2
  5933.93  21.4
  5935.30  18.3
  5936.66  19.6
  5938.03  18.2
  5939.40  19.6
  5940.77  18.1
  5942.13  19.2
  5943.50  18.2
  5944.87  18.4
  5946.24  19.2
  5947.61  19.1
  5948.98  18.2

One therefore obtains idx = 2.0 angstrom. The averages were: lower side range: 19.1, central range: 18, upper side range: 19.2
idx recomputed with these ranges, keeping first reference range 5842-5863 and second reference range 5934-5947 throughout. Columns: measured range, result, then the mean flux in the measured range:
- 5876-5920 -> 3.3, 17.7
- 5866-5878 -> 0.4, 18.6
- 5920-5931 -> -0.2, 19.4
